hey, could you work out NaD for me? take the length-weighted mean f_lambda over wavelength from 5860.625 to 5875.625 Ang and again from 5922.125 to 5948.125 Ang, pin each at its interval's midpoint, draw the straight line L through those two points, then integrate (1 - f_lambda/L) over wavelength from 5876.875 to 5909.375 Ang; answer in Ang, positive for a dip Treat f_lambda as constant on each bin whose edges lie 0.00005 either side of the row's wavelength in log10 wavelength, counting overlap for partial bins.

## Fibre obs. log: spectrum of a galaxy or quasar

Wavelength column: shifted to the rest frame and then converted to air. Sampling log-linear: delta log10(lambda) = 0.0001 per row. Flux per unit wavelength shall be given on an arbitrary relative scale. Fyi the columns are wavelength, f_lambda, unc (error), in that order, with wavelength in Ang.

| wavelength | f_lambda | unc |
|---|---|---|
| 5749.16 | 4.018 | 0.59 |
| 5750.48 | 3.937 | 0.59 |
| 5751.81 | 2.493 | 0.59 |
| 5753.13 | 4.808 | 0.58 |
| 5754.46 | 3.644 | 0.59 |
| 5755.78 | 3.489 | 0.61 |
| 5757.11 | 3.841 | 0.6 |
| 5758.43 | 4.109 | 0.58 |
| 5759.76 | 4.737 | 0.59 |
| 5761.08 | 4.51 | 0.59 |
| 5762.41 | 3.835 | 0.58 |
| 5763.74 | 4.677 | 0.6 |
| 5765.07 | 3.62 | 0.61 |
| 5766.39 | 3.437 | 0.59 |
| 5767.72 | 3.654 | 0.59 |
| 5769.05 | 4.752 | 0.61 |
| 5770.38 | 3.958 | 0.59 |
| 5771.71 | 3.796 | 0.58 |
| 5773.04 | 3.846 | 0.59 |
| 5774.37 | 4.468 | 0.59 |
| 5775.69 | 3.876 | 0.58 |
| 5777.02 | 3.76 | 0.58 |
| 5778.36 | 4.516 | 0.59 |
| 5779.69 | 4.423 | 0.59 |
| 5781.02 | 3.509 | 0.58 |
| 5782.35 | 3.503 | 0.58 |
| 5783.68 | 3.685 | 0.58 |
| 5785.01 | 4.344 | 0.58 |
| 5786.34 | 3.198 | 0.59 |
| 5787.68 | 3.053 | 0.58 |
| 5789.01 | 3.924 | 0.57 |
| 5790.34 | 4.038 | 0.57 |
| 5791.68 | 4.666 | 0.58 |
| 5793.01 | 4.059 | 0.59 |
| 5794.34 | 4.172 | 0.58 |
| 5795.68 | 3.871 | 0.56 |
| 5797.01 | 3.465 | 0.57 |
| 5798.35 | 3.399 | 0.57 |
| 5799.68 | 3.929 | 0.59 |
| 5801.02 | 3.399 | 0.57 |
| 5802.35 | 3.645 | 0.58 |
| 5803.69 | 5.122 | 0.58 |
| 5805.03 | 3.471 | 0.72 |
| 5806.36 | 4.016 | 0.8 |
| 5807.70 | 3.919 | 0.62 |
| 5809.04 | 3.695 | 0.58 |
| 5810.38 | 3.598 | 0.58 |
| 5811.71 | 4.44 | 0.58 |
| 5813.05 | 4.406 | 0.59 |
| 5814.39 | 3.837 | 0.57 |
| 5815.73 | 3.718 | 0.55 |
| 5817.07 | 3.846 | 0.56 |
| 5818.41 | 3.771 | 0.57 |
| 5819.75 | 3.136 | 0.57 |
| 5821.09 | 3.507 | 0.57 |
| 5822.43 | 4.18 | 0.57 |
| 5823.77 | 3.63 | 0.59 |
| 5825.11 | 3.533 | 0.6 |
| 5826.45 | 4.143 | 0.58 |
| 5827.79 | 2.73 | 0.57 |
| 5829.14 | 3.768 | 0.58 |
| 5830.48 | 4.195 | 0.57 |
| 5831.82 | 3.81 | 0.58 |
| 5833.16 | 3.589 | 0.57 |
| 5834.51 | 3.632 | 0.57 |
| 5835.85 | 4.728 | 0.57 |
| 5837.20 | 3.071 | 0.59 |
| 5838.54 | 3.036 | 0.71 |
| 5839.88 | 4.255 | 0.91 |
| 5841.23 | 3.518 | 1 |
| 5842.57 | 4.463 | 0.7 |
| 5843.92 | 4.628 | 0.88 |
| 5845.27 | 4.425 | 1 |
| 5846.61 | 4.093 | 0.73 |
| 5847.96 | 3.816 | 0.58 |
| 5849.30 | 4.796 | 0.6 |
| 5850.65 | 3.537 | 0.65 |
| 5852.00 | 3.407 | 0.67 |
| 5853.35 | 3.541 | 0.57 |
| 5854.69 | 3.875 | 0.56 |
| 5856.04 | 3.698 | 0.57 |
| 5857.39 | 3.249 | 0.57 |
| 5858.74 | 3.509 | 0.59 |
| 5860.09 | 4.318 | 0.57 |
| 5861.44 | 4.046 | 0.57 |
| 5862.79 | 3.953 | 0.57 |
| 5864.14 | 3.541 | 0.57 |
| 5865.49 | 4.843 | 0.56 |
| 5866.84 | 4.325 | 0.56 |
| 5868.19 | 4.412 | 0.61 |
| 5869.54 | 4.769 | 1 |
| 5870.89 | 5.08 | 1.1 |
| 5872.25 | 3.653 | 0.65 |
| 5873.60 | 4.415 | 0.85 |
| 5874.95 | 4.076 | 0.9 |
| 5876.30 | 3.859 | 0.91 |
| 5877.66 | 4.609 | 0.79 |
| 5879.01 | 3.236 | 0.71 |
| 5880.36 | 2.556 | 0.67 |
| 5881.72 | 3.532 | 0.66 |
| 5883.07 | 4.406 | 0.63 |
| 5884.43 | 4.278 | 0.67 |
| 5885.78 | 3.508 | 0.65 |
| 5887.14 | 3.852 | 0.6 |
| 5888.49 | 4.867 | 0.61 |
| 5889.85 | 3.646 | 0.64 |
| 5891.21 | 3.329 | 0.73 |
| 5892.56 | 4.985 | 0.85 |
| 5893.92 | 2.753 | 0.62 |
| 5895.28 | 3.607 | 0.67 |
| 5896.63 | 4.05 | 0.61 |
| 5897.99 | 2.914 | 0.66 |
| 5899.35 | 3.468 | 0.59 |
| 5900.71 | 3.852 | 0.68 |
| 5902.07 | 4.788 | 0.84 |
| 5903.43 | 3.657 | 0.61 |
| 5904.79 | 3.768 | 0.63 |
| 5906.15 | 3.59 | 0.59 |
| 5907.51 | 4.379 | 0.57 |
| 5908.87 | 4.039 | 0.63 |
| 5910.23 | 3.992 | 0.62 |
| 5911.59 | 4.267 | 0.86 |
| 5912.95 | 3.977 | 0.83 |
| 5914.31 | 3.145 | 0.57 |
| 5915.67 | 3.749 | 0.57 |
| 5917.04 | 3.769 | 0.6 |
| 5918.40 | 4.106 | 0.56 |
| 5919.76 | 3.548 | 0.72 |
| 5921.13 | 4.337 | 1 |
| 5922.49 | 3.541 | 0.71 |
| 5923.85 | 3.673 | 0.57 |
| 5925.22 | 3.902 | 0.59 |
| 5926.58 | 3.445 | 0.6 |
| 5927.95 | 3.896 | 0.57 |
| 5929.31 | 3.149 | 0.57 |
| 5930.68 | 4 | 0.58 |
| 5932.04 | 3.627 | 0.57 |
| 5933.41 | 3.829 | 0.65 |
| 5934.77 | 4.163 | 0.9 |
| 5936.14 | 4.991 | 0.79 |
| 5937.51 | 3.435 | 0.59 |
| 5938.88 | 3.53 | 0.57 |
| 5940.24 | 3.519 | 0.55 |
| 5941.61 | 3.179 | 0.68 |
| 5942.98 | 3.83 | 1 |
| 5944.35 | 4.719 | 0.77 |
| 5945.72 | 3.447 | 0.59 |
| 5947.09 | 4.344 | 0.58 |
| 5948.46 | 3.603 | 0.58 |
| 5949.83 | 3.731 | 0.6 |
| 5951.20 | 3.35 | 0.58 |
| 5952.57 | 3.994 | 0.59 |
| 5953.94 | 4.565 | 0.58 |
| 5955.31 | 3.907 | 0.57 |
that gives 2.2 Ang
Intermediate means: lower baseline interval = 4.28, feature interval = 3.82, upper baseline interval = 3.8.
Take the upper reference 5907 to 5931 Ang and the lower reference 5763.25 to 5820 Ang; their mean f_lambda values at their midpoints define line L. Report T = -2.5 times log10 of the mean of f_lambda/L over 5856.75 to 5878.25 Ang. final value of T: -0.08 mag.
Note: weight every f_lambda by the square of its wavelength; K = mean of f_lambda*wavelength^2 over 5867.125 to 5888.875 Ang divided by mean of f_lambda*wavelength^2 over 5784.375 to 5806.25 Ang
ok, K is 1.08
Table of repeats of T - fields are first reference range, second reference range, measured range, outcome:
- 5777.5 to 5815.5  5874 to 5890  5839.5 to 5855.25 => -0.04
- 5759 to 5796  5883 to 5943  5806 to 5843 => 0.04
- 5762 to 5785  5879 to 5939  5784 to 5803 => 0.04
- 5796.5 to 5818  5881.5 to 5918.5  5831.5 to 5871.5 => -0.04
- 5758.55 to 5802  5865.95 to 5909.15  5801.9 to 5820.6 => 0.01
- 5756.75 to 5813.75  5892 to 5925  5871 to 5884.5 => -0.01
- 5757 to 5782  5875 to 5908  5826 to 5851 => 0.00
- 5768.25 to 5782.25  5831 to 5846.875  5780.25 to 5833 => 0.05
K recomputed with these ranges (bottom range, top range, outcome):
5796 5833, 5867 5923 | 1.06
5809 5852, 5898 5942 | 1.02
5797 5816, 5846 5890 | 1.05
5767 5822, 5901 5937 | 1.05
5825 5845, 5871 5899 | 1.02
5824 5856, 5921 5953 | 1.02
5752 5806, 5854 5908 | 1.03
